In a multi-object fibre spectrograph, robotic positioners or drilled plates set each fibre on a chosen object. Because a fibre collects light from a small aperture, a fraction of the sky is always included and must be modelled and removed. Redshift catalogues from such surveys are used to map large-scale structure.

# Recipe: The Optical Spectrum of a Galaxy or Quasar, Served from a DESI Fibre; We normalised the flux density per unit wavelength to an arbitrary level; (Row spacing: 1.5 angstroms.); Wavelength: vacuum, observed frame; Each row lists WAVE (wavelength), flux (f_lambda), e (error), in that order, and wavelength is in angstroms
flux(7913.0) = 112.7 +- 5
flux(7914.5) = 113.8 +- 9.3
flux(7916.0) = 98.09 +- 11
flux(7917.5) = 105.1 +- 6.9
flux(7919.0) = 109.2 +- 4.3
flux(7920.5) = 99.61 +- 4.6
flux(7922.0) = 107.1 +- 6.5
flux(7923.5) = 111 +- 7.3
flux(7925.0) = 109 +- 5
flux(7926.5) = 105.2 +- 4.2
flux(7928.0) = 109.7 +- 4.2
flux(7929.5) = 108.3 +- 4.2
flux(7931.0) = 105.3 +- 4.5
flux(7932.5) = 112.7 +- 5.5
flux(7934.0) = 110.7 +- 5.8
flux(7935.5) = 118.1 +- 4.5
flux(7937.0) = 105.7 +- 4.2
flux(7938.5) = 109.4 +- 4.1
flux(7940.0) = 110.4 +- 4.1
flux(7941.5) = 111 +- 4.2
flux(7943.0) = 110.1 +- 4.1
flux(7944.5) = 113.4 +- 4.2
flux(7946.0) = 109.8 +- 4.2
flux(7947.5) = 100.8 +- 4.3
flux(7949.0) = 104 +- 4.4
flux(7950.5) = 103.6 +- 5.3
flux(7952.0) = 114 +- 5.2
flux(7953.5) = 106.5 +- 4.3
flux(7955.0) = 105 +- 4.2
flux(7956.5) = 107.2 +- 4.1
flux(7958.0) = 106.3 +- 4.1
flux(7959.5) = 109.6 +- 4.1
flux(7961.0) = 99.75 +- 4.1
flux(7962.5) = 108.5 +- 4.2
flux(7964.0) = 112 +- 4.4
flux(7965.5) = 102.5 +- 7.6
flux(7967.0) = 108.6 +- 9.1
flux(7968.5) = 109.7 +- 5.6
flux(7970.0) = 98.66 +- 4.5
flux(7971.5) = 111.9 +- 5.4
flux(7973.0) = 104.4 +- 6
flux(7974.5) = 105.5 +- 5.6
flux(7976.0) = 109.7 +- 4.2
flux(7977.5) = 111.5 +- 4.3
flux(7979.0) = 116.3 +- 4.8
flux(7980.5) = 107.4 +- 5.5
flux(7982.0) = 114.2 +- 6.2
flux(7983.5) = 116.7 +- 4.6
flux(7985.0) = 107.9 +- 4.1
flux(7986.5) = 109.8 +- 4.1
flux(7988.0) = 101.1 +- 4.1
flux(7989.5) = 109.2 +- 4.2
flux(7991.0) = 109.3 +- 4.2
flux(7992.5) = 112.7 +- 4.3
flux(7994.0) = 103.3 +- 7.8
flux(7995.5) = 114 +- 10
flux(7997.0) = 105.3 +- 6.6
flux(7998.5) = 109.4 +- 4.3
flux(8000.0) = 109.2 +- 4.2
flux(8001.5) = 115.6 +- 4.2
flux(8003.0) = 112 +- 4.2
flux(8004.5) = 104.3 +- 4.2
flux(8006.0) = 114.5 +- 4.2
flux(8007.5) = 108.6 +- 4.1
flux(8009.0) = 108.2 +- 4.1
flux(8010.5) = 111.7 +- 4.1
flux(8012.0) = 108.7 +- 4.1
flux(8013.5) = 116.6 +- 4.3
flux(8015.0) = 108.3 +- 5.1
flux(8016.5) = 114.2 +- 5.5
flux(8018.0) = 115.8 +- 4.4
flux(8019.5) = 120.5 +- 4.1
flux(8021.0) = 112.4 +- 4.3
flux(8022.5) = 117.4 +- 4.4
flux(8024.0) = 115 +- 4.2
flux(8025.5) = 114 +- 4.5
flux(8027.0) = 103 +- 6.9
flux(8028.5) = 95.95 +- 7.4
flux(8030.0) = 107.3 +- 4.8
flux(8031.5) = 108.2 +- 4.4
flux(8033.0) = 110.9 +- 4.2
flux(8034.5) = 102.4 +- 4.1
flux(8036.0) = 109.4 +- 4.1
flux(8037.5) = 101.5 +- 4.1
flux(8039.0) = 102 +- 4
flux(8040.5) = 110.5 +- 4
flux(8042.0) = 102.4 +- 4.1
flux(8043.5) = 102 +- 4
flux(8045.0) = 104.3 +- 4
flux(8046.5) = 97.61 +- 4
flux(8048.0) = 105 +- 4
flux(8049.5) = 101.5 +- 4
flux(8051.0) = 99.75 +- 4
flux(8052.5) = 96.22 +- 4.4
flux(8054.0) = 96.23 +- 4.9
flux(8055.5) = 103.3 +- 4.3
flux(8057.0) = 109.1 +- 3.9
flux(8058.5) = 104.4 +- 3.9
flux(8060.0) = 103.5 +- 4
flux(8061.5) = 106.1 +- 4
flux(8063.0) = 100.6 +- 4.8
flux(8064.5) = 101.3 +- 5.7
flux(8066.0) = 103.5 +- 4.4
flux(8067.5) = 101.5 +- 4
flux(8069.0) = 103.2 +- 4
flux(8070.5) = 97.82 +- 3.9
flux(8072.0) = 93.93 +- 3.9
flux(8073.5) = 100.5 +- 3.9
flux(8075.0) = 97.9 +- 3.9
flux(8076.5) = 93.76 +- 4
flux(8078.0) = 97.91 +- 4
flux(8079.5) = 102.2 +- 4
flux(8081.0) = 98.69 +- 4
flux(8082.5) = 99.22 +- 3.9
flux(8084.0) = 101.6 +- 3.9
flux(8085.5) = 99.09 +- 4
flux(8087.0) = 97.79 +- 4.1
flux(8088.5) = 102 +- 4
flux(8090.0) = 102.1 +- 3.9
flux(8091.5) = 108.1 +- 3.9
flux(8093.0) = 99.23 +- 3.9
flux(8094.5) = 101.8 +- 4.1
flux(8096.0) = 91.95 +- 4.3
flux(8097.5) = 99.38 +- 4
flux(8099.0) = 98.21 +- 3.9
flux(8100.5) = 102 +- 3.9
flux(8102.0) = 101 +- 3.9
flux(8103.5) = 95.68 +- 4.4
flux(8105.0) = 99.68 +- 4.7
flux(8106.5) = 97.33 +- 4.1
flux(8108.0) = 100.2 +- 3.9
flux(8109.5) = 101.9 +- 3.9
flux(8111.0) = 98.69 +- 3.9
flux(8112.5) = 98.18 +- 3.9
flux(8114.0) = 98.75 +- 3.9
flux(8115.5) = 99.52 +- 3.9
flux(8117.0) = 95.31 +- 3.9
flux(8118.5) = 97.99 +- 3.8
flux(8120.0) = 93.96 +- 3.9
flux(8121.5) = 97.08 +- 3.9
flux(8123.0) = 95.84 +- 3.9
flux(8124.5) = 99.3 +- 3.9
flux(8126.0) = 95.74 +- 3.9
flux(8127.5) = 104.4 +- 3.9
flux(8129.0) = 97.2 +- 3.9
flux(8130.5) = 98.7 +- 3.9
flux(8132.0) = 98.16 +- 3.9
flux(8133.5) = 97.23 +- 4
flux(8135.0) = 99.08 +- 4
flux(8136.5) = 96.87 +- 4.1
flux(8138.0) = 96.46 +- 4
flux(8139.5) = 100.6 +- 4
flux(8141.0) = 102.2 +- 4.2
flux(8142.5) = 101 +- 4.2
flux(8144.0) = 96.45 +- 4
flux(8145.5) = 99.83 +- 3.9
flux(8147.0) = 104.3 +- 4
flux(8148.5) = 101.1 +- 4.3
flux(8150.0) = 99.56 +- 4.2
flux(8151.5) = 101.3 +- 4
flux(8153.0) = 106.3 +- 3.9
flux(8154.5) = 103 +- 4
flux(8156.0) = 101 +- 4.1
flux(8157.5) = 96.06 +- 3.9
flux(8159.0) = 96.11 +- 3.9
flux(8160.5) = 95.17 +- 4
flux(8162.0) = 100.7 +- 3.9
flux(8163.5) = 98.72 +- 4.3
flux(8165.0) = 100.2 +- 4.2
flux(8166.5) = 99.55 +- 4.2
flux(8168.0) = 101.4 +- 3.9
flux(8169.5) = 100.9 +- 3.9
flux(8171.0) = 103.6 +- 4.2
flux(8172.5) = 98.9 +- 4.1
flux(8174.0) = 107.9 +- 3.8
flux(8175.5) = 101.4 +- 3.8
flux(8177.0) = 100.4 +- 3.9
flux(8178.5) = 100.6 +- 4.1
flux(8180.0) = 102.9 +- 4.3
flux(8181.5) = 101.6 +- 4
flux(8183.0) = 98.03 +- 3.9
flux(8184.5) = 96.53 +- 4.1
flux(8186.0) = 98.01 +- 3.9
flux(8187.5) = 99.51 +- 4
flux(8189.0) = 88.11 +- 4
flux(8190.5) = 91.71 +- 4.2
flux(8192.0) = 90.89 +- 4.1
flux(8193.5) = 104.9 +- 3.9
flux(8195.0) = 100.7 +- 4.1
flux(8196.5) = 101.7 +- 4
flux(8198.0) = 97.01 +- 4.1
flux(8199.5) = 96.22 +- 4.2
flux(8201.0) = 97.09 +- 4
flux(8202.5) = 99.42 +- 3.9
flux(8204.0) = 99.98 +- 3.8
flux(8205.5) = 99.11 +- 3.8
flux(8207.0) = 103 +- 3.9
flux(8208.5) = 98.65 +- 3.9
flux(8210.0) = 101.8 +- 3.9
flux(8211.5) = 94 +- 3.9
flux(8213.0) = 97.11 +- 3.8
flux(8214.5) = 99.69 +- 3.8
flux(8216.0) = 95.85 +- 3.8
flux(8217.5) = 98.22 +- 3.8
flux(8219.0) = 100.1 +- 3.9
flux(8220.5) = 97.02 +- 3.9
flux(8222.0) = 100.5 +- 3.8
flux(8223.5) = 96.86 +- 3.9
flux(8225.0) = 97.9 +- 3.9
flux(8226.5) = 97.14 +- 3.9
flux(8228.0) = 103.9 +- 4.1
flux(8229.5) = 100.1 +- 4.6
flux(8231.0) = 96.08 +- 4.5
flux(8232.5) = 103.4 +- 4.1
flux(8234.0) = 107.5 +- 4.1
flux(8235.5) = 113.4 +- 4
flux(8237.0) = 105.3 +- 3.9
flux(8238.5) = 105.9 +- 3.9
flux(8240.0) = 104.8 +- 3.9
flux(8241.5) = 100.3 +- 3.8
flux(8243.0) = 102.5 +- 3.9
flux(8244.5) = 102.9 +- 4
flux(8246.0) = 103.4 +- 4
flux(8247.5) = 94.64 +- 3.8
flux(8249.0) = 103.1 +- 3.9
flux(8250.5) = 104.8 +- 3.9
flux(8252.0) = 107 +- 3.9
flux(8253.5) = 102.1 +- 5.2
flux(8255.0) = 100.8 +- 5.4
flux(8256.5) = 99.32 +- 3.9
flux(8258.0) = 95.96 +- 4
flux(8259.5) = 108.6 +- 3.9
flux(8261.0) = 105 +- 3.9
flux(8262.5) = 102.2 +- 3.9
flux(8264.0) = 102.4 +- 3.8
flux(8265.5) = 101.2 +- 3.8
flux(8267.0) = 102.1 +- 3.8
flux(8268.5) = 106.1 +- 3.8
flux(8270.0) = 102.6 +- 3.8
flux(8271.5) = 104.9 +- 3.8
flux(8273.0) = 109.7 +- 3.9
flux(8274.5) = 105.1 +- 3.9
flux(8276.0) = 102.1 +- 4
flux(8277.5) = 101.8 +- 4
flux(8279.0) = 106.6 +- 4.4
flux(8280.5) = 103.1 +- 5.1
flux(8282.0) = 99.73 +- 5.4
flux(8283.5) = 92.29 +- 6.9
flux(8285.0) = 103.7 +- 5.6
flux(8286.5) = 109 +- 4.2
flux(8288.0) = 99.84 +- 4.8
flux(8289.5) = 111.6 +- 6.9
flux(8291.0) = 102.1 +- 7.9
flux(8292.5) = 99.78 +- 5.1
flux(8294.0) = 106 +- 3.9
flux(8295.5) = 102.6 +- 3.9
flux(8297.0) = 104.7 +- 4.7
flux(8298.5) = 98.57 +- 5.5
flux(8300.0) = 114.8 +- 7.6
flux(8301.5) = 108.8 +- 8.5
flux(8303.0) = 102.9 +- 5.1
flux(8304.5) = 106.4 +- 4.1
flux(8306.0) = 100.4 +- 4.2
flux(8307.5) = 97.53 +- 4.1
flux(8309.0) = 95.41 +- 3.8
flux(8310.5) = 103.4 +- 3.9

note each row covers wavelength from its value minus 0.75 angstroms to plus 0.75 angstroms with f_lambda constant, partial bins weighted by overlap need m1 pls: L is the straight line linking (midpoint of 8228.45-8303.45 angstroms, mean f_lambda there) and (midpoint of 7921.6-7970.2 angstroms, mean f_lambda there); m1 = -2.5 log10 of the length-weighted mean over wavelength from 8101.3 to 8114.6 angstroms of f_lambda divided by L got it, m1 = 0.071 mag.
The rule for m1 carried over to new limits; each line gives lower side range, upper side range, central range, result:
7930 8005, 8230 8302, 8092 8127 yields 0.084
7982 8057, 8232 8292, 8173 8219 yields 0.063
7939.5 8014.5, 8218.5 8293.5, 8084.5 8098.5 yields 0.064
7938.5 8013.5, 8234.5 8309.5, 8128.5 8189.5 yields 0.060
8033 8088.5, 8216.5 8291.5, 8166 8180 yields 0.004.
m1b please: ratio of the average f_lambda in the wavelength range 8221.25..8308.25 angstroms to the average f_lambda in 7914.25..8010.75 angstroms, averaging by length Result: 0.95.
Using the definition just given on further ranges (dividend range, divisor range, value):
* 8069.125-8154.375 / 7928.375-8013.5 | 0.91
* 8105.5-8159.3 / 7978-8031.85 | 0.90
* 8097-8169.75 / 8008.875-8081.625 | 0.95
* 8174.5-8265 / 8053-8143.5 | 1.01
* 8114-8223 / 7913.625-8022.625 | 0.91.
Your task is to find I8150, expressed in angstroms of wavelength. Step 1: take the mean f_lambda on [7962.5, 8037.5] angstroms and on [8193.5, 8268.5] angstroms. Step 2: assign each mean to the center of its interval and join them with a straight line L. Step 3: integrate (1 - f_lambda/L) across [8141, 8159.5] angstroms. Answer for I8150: 0.6 angstroms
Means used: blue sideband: 110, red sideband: 101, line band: 101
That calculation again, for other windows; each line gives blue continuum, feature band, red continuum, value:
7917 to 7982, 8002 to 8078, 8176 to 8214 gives -0.7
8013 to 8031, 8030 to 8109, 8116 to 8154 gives 3.7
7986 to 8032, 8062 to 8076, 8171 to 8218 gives 0.9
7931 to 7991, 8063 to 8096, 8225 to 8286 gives 1.9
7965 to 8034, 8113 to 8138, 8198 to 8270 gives 1.8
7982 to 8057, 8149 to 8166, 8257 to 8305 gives 0.9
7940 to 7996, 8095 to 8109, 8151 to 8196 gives 0.6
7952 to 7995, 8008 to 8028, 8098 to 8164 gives -1.3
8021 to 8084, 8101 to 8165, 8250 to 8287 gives 2.5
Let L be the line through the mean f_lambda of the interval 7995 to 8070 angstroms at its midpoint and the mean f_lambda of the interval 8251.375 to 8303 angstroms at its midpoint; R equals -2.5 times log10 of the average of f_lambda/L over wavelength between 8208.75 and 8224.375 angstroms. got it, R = 0.07 mag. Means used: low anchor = 107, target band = 98.1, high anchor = 104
